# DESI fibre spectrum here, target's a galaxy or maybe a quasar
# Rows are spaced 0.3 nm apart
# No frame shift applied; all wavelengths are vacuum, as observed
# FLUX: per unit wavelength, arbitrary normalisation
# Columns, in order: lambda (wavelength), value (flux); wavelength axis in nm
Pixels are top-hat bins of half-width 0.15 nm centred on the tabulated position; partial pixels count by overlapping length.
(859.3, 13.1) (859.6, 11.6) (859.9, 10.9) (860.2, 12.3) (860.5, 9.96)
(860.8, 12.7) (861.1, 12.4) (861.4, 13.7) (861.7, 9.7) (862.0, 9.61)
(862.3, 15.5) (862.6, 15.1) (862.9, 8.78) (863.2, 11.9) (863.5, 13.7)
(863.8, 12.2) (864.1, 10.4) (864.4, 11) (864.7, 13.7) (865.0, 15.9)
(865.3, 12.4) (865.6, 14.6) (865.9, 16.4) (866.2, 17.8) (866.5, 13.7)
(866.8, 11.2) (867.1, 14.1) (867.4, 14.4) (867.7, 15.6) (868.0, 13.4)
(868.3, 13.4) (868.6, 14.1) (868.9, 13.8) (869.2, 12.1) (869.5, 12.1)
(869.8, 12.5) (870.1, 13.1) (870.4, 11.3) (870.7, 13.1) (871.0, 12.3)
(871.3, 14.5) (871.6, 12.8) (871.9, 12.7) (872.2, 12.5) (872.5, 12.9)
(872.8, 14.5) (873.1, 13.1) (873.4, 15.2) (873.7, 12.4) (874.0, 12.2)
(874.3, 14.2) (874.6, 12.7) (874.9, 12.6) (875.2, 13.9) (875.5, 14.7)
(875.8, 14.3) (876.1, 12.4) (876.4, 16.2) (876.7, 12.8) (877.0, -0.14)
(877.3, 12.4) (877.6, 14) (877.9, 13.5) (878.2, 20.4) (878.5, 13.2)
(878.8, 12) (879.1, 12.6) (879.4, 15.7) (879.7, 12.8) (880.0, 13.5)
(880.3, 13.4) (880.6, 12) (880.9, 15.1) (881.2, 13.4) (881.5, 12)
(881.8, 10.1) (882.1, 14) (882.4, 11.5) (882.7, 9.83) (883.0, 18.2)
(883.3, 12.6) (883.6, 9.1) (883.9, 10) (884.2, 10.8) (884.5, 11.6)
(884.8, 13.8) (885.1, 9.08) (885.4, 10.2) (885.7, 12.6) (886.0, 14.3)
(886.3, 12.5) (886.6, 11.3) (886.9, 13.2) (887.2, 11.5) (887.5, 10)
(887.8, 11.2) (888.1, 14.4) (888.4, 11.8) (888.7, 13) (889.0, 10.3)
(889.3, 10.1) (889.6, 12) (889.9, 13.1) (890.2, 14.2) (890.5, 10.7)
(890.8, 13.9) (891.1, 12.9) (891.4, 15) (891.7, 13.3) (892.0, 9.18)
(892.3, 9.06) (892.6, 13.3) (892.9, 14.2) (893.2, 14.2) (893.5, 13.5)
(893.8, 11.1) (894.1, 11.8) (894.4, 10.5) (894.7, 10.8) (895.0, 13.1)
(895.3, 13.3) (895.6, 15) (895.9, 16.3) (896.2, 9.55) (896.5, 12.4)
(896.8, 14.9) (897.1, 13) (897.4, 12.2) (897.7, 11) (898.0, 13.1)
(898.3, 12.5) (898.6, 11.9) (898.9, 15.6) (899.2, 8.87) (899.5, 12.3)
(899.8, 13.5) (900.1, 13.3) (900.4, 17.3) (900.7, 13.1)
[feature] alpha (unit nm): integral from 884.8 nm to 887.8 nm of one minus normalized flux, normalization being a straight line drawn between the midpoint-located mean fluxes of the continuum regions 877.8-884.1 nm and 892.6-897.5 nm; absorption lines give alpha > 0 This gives 0.30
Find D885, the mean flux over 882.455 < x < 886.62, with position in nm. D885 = 11.9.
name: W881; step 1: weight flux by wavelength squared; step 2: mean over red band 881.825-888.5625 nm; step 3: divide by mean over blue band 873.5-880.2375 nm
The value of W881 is 0.93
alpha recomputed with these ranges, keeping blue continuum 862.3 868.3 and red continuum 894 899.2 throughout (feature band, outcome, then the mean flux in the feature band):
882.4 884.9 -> 0.21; 11.9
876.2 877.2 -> 0.25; 9.9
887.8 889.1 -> 0.06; 12.3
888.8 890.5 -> 0.13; 11.9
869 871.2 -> 0.16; 12.4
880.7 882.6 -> 0.07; 12.6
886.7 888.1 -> 0.12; 11.8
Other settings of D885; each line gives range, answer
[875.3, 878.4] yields 13.1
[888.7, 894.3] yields 12.3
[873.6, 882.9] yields 12.9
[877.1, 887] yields 12.7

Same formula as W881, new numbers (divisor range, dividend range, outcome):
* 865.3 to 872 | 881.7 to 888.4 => 0.91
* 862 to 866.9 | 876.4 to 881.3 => 1.01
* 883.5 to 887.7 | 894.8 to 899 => 1.17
